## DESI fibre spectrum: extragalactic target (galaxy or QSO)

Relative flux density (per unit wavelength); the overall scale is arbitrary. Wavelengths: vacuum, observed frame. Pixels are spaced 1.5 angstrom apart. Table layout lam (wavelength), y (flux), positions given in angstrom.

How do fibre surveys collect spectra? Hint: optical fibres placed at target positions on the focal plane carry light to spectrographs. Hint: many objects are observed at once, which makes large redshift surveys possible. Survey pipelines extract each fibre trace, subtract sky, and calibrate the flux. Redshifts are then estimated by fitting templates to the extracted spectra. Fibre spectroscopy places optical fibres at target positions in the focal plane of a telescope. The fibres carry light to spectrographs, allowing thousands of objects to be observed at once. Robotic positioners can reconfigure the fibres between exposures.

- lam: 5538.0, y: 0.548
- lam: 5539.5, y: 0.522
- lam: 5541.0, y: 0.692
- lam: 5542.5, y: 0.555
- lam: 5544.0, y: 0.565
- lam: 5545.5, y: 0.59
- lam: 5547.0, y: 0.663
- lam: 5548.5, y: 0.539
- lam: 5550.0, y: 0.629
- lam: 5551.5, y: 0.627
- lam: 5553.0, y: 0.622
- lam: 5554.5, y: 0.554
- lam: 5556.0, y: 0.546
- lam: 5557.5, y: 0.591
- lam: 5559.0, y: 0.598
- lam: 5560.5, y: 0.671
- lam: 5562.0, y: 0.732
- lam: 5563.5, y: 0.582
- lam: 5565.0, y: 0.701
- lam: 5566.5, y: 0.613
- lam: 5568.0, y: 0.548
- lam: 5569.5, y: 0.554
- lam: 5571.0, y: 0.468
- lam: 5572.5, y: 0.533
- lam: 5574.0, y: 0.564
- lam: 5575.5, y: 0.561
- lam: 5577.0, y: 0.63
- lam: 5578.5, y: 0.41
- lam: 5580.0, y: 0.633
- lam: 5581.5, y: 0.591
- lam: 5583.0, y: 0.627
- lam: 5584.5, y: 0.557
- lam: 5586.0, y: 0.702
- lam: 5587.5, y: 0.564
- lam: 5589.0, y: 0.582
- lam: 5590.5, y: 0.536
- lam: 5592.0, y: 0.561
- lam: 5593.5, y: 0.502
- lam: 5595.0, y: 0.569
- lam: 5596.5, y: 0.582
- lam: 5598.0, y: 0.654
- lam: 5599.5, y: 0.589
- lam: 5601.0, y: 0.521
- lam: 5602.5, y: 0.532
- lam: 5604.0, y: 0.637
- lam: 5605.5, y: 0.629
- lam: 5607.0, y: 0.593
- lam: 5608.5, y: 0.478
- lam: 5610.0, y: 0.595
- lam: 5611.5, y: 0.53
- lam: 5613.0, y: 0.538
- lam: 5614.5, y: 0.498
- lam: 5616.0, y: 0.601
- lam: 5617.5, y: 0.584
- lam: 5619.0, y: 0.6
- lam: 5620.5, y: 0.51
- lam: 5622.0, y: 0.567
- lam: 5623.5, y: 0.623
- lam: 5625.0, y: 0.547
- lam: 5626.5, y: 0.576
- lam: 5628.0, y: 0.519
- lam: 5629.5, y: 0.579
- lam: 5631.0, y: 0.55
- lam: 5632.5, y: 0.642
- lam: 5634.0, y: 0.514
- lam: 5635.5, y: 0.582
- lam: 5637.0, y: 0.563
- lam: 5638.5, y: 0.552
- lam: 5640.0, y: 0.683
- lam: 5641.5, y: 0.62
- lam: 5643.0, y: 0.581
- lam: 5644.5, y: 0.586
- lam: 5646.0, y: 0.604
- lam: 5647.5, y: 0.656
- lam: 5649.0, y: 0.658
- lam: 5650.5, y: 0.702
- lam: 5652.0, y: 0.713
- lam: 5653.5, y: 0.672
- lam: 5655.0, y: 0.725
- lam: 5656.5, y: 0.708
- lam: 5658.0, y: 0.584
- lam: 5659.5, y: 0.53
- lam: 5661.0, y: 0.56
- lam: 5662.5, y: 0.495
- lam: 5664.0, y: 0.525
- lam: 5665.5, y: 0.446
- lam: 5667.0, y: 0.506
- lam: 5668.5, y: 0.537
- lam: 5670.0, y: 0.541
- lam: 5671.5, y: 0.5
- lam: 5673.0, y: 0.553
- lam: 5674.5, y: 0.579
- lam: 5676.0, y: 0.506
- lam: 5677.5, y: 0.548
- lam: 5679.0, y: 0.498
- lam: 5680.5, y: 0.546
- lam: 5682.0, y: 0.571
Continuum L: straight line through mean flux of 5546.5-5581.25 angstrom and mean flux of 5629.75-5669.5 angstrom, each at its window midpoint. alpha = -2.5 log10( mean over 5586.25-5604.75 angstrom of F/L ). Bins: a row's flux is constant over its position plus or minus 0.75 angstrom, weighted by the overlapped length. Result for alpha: 0.035 mag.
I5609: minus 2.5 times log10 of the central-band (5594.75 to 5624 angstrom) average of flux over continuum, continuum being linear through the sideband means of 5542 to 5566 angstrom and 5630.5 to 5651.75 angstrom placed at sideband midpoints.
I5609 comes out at 0.07 mag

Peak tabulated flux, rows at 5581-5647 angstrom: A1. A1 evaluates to 0.702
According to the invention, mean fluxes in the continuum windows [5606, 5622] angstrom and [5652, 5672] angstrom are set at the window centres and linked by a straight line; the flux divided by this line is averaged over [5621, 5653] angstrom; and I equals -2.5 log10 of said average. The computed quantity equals -0.07 mag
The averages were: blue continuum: 0.555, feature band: 0.601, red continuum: 0.57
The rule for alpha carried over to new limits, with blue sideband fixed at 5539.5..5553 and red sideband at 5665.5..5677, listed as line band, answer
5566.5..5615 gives 0.02 mag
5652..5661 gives -0.20 mag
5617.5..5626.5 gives -0.03 mag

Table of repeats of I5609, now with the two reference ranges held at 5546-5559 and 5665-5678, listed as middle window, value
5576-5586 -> -0.01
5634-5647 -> -0.09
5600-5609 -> -0.01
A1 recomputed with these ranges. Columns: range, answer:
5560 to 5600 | 0.732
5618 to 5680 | 0.725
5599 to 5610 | 0.637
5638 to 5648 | 0.683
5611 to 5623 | 0.601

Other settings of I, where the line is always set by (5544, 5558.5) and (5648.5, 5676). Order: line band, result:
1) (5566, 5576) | 0.086 mag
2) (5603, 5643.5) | 0.024 mag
